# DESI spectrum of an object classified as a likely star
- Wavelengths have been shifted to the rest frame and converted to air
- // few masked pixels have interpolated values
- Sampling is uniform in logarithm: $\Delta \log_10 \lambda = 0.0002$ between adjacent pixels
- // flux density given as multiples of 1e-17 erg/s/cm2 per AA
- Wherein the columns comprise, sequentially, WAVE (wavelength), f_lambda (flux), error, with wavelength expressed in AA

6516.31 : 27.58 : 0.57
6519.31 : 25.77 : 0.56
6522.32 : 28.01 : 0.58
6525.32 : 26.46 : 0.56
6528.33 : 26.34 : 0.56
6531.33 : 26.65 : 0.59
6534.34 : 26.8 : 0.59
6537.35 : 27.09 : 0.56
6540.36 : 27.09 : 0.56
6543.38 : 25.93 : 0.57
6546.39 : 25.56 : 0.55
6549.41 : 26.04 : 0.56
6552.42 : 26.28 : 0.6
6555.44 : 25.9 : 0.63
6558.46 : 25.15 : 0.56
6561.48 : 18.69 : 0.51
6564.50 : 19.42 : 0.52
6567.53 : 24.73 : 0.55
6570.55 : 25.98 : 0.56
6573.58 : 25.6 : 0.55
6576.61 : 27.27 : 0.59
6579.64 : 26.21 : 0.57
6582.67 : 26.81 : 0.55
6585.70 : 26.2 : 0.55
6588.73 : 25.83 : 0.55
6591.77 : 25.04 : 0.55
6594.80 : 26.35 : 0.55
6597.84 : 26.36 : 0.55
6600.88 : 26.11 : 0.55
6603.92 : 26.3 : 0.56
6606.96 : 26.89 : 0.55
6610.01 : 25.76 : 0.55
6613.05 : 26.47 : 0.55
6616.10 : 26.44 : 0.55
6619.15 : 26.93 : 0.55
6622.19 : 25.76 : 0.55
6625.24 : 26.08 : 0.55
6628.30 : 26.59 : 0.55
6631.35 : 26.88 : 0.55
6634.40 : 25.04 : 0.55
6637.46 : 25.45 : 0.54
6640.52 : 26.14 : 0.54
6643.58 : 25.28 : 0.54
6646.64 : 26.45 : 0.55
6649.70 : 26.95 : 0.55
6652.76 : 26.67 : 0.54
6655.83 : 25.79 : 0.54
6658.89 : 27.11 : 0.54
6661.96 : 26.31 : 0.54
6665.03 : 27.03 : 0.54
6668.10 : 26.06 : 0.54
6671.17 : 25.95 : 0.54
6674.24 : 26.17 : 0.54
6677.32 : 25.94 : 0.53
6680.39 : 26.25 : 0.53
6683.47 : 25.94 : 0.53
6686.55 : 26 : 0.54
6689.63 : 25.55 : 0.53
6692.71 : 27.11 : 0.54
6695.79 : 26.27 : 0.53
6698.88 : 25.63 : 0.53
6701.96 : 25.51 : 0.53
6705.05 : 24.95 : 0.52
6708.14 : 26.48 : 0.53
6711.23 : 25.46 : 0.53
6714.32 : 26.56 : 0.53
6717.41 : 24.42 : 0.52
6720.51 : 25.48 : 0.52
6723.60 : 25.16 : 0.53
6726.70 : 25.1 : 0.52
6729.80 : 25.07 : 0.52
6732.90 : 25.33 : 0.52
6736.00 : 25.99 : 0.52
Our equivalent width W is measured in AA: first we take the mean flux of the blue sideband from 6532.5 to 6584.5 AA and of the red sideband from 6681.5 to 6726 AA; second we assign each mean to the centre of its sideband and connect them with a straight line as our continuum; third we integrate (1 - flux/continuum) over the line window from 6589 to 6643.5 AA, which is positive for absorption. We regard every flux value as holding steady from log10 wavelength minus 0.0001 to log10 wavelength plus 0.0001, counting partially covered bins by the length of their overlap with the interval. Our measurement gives -1.3 AA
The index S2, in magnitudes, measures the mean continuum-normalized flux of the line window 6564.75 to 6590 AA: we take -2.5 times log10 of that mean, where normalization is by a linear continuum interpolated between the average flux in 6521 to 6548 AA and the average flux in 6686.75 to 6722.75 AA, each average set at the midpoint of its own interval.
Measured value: 0.028 mag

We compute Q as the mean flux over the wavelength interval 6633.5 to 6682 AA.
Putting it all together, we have 26.2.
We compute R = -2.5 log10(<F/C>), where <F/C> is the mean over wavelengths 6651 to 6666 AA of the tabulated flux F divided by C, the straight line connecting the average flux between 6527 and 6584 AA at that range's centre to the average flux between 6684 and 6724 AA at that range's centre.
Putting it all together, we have -0.04 mag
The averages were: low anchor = 25.4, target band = 26.6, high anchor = 25.8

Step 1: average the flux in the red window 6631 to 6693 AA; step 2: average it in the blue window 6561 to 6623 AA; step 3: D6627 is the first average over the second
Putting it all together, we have 1.0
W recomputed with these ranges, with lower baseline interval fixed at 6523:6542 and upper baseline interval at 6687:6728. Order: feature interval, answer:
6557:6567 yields 1.95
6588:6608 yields 0.19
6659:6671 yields -0.25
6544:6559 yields 0.47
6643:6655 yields -0.16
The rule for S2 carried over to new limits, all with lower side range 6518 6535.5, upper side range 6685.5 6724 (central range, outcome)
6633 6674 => -0.01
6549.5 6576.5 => 0.10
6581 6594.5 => 0.01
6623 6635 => 0.00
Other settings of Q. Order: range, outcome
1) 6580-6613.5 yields 26.2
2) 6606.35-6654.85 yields 26.2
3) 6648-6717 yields 26.1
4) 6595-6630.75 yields 26.3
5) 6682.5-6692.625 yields 26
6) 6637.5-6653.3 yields 26.2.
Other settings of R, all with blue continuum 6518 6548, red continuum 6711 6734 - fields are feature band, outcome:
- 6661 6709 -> -0.02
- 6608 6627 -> -0.01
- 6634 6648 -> 0.01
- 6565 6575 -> 0.06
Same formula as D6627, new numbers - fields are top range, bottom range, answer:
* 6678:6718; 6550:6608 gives 1.02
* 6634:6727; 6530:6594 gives 1.02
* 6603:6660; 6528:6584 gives 1.03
